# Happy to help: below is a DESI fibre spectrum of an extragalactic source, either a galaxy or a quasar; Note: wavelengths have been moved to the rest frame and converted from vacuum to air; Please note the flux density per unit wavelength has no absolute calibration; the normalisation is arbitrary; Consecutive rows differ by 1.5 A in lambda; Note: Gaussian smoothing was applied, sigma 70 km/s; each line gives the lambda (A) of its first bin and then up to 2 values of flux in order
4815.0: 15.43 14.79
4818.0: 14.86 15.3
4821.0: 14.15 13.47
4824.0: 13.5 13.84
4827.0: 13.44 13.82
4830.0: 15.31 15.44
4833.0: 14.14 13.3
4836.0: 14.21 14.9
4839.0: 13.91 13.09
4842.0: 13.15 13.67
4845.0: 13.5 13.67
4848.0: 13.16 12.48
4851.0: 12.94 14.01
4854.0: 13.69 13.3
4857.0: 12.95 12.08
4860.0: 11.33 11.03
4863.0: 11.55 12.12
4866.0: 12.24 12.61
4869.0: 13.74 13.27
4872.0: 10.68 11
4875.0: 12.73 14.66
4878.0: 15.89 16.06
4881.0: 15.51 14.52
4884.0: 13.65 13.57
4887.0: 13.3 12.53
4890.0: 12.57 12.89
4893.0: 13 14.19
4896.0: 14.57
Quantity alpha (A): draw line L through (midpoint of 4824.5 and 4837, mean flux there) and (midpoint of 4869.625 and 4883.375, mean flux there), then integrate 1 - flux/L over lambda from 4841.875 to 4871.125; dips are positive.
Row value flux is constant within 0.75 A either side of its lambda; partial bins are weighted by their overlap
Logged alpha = 2.4 A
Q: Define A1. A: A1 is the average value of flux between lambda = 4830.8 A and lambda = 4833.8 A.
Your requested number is 14.8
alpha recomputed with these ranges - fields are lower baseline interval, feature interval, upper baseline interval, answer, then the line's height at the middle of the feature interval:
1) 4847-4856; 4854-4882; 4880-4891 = 1.1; 13.5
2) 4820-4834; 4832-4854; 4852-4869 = -0.4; 13.3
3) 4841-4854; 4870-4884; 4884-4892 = -0.7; 13.1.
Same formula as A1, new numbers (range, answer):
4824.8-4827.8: 13.6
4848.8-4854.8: 13.3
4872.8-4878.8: 13.6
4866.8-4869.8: 13.2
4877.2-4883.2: 15.5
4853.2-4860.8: 12.7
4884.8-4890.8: 13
